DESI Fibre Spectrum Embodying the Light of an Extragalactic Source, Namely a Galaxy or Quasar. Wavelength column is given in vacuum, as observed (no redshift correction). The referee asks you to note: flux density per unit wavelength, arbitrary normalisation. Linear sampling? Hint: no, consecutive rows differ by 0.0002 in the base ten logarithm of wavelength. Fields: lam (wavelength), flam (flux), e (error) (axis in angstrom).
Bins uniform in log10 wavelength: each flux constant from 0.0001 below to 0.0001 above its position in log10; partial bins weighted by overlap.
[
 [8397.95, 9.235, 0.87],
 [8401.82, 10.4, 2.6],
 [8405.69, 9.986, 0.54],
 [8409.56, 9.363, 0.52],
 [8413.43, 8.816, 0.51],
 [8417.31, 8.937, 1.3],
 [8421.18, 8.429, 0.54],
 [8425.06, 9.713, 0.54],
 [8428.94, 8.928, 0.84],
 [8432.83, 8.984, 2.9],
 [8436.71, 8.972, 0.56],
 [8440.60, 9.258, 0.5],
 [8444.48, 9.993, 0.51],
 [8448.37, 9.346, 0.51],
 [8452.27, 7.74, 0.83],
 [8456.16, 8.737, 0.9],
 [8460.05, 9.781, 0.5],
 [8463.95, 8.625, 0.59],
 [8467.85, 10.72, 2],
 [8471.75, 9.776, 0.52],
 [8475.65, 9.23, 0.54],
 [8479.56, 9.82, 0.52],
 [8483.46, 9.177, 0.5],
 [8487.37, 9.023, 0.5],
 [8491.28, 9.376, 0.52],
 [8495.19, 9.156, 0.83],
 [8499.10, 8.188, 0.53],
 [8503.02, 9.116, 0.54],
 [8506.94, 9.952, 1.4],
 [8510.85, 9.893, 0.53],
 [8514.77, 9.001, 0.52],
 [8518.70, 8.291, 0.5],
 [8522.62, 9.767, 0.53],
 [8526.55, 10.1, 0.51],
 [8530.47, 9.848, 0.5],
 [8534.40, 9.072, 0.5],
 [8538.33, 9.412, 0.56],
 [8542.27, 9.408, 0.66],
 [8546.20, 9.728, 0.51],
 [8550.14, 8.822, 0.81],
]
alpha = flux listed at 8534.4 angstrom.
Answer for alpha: 9.072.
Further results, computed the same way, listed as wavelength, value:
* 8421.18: 8.429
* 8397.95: 9.235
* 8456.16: 8.737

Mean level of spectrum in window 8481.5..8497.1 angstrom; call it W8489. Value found 9.19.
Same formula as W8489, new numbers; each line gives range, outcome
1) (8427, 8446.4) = 9.23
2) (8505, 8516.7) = 9.62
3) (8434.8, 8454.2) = 9.06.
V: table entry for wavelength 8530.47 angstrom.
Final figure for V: 9.848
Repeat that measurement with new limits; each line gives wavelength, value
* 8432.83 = 8.984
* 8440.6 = 9.258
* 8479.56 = 9.82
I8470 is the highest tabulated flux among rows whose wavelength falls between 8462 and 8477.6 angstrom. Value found 10.72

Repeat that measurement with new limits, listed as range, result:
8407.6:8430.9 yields 9.713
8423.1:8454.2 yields 9.993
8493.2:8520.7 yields 9.952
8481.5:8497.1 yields 9.376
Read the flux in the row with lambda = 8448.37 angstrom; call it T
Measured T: 9.346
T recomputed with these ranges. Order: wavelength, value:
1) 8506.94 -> 9.952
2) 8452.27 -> 7.74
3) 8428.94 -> 8.928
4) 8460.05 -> 9.781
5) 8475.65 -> 9.23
